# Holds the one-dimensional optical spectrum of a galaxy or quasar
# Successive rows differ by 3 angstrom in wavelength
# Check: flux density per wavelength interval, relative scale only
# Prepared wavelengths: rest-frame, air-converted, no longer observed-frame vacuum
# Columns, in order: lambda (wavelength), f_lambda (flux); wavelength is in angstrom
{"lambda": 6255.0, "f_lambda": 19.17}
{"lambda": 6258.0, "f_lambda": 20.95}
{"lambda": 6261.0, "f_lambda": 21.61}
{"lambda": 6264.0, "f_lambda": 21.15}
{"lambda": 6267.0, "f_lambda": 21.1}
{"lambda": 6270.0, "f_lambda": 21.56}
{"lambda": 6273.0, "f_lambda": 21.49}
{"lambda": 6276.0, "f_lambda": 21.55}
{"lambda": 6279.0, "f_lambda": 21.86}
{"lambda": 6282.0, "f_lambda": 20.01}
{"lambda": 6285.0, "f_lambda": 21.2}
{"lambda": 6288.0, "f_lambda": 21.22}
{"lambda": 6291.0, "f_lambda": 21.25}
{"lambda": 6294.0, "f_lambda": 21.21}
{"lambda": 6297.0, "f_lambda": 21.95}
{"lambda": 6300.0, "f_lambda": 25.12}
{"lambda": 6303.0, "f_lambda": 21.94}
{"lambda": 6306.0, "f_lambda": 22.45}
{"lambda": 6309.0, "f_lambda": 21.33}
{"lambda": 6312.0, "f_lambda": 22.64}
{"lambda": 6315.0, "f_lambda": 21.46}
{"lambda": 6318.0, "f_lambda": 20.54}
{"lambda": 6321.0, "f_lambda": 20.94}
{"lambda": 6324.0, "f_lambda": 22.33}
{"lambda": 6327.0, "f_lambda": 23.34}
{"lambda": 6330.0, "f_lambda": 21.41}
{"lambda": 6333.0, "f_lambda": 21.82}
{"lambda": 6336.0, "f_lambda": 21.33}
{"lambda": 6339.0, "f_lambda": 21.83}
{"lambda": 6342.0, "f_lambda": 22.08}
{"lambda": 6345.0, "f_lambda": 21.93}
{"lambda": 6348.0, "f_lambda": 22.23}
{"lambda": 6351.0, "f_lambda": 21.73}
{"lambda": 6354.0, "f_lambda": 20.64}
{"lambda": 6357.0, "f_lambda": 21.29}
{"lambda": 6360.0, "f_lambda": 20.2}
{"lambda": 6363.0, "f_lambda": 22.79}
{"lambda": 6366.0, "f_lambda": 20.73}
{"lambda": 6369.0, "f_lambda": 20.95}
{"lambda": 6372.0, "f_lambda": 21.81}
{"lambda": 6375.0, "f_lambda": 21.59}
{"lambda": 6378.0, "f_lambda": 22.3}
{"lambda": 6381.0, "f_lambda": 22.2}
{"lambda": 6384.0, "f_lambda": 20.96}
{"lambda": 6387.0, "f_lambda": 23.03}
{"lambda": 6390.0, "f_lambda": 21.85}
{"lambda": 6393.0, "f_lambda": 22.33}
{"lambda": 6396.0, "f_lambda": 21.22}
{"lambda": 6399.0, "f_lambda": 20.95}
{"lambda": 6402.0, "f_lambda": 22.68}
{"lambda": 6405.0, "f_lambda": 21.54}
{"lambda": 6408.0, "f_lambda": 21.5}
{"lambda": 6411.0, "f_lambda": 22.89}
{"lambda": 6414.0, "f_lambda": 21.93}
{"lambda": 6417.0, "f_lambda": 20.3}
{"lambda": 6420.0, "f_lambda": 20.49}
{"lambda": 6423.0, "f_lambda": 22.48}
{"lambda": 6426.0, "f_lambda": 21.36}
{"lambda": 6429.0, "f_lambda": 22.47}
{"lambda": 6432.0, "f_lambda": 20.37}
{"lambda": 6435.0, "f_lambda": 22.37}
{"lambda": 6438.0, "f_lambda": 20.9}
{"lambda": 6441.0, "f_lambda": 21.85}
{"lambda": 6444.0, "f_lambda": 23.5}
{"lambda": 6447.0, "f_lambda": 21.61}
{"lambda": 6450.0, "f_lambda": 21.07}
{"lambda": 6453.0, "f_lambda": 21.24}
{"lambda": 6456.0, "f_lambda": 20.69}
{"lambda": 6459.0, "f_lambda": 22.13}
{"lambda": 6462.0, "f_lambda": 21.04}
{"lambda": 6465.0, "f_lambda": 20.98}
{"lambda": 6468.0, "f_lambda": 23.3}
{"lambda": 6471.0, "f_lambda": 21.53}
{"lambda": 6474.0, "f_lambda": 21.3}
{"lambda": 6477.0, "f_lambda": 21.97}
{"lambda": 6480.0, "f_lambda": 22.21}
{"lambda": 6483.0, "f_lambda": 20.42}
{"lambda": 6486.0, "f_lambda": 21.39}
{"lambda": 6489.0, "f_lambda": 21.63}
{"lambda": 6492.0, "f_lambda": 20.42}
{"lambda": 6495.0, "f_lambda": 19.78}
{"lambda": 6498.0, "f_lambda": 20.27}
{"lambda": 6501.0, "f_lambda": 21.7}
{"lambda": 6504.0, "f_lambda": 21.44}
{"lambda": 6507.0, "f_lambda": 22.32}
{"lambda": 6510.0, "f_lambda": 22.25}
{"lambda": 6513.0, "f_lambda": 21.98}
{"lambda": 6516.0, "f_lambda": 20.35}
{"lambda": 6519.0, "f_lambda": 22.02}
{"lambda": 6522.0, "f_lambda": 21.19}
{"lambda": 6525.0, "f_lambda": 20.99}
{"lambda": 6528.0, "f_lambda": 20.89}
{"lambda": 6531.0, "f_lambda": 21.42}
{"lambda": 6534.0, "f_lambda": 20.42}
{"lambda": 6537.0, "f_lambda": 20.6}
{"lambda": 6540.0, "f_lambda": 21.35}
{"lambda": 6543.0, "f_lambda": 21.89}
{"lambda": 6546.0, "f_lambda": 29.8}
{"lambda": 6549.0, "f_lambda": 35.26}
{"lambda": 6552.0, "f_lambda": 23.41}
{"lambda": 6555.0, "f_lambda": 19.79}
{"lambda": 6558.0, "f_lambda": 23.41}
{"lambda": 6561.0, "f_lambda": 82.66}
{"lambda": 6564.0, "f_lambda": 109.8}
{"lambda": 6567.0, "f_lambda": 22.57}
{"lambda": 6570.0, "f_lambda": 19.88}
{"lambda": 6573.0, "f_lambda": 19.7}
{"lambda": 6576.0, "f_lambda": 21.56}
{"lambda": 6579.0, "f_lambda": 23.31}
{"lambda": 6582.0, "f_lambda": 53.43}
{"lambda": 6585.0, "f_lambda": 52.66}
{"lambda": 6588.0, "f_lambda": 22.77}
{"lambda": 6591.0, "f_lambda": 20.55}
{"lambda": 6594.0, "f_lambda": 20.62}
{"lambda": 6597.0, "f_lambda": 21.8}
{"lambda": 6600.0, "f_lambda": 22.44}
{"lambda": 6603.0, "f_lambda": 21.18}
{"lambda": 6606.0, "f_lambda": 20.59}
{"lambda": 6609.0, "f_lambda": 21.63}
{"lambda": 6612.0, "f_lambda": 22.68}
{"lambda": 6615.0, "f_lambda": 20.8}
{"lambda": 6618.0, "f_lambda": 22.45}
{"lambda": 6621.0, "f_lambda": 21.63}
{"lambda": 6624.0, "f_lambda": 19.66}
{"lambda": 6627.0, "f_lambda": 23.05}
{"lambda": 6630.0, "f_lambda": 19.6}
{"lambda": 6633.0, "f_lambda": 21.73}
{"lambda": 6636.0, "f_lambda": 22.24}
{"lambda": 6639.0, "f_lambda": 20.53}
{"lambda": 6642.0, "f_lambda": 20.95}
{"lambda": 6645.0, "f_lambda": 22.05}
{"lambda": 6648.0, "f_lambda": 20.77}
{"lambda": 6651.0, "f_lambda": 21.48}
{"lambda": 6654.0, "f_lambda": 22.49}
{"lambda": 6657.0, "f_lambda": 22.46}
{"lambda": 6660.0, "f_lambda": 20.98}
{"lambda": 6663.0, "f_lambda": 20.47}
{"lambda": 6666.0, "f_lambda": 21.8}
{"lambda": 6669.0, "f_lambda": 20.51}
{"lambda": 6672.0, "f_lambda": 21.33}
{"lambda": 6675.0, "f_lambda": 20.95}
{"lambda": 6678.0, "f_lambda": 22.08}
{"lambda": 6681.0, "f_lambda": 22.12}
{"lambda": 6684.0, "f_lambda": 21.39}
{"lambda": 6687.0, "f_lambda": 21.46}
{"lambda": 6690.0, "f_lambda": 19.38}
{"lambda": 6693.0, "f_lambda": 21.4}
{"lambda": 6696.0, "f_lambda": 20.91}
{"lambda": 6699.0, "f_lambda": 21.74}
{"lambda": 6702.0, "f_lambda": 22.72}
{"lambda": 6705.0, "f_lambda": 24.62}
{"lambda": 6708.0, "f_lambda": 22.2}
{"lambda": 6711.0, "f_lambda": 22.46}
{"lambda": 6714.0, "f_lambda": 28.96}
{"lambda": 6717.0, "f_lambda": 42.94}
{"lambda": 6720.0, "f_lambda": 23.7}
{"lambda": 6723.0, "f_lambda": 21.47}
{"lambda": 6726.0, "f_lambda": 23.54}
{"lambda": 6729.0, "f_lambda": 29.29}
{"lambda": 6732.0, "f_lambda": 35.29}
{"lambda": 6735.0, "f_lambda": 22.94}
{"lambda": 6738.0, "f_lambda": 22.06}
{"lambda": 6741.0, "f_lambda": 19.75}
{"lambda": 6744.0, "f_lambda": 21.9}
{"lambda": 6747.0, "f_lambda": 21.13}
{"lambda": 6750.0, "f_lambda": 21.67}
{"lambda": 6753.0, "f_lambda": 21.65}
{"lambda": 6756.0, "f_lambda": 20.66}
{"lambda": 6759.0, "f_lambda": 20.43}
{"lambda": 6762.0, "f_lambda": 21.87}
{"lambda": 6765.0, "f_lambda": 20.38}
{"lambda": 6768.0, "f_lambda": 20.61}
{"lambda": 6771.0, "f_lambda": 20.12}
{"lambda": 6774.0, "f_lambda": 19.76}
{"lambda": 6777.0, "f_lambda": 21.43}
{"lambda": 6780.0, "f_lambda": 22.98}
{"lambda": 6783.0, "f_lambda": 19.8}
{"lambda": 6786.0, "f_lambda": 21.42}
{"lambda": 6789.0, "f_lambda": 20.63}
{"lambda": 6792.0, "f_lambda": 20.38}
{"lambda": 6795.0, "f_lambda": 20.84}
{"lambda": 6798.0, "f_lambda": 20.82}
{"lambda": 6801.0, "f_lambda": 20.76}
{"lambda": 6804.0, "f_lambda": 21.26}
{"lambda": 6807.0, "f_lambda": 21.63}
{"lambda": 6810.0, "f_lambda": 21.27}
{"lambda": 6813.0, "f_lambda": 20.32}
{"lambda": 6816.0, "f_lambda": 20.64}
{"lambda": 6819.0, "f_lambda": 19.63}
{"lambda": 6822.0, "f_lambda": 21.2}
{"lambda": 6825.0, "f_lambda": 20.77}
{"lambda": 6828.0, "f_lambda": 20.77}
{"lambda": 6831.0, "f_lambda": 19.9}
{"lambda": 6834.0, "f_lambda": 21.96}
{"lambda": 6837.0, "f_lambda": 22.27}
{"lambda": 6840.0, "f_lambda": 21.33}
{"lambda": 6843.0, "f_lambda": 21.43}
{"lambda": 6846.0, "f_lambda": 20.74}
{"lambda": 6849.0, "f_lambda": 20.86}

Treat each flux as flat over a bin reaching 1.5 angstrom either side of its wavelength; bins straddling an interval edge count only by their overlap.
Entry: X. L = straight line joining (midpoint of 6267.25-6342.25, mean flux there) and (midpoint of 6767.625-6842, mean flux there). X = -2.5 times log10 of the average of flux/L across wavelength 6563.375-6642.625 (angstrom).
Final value -0.23 mag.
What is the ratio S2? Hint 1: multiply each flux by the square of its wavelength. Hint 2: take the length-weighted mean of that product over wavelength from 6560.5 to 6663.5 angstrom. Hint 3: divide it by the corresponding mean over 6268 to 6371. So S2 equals 1.4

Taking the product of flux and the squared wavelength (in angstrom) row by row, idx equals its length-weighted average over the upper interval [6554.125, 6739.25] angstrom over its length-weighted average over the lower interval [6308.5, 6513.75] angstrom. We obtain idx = 1.3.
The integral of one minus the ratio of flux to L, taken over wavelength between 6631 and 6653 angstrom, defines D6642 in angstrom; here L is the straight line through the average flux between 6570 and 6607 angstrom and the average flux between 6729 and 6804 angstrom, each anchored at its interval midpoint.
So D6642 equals 3.26 angstrom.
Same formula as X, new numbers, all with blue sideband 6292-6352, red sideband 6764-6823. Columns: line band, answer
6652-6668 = -0.02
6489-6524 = 0.01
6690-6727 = -0.17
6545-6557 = -0.24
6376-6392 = -0.01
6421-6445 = -0.01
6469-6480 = -0.01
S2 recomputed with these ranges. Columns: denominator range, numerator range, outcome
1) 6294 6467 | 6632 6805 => 1.14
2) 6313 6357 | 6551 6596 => 1.77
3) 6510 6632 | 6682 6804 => 0.88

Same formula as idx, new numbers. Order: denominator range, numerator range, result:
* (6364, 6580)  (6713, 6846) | 1.02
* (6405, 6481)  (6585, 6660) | 1.08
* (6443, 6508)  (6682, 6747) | 1.21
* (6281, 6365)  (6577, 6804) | 1.18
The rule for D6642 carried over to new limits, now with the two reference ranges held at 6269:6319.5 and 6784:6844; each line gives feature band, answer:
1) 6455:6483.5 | -0.2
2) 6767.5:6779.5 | 0.2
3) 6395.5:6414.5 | -0.3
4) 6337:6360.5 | 0.1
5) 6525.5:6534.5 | 0.2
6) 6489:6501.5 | 0.5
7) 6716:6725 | -3.1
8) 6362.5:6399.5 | -0.3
